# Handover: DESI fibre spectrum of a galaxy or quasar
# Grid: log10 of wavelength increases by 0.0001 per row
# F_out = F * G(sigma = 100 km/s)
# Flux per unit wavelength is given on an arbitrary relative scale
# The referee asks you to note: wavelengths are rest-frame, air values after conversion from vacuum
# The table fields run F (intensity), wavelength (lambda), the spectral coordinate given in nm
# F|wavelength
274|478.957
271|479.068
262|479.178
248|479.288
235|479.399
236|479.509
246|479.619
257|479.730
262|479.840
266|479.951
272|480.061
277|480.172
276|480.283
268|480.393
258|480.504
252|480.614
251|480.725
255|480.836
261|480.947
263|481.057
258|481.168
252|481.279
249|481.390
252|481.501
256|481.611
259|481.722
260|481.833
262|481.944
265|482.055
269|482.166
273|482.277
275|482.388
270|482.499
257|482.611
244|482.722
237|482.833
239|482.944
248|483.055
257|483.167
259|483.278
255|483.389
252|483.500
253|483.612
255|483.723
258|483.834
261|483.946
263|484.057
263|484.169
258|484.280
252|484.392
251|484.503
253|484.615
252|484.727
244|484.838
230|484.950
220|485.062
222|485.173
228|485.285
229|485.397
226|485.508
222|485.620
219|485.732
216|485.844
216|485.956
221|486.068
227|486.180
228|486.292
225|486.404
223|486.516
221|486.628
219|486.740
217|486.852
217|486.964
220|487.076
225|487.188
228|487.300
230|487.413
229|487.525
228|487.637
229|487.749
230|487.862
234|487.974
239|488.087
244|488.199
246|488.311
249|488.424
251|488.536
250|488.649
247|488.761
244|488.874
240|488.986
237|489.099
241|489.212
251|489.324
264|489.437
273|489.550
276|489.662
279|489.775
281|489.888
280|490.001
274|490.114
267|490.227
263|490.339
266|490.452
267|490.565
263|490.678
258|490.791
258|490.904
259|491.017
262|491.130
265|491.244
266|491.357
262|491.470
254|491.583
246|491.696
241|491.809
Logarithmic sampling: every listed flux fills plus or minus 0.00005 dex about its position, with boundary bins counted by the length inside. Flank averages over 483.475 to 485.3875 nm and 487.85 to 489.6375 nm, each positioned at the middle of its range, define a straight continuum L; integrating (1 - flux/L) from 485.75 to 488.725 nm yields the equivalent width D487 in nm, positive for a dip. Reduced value 0.22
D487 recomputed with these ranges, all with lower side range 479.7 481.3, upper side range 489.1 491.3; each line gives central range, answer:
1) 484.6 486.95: 0.336 nm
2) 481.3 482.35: 0.008 nm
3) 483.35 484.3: 0.020 nm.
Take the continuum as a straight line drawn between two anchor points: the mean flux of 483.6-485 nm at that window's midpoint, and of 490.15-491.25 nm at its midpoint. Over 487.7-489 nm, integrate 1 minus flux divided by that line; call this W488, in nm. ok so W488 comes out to 0.09 nm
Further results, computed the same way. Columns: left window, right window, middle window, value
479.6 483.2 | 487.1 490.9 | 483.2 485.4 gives 0.065 nm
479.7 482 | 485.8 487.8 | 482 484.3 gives -0.109 nm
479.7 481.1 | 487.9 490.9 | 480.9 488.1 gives 0.500 nm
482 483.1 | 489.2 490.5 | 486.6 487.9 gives 0.199 nm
